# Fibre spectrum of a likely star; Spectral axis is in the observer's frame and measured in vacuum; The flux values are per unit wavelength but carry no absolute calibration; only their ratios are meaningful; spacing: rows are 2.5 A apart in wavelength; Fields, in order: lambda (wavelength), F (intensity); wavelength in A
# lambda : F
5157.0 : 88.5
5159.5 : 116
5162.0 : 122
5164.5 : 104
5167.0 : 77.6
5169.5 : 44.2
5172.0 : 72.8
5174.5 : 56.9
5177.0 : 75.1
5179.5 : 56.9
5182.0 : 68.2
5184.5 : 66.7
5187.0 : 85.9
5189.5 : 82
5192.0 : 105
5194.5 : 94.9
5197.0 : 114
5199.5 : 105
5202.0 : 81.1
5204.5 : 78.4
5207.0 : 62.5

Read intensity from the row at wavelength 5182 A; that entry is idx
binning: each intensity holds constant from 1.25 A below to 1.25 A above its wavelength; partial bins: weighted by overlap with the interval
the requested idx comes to 68.2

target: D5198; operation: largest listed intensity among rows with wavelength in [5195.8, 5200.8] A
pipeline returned 114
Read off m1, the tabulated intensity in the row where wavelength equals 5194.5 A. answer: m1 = 94.9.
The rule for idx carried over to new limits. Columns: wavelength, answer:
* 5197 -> 114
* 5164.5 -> 104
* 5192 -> 105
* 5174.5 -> 56.9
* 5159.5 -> 116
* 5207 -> 62.5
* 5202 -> 81.1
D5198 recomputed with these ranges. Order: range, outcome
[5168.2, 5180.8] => 75.1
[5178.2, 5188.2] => 85.9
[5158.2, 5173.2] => 122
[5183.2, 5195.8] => 105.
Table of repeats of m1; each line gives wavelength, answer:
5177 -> 75.1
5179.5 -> 56.9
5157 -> 88.5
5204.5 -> 78.4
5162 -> 122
